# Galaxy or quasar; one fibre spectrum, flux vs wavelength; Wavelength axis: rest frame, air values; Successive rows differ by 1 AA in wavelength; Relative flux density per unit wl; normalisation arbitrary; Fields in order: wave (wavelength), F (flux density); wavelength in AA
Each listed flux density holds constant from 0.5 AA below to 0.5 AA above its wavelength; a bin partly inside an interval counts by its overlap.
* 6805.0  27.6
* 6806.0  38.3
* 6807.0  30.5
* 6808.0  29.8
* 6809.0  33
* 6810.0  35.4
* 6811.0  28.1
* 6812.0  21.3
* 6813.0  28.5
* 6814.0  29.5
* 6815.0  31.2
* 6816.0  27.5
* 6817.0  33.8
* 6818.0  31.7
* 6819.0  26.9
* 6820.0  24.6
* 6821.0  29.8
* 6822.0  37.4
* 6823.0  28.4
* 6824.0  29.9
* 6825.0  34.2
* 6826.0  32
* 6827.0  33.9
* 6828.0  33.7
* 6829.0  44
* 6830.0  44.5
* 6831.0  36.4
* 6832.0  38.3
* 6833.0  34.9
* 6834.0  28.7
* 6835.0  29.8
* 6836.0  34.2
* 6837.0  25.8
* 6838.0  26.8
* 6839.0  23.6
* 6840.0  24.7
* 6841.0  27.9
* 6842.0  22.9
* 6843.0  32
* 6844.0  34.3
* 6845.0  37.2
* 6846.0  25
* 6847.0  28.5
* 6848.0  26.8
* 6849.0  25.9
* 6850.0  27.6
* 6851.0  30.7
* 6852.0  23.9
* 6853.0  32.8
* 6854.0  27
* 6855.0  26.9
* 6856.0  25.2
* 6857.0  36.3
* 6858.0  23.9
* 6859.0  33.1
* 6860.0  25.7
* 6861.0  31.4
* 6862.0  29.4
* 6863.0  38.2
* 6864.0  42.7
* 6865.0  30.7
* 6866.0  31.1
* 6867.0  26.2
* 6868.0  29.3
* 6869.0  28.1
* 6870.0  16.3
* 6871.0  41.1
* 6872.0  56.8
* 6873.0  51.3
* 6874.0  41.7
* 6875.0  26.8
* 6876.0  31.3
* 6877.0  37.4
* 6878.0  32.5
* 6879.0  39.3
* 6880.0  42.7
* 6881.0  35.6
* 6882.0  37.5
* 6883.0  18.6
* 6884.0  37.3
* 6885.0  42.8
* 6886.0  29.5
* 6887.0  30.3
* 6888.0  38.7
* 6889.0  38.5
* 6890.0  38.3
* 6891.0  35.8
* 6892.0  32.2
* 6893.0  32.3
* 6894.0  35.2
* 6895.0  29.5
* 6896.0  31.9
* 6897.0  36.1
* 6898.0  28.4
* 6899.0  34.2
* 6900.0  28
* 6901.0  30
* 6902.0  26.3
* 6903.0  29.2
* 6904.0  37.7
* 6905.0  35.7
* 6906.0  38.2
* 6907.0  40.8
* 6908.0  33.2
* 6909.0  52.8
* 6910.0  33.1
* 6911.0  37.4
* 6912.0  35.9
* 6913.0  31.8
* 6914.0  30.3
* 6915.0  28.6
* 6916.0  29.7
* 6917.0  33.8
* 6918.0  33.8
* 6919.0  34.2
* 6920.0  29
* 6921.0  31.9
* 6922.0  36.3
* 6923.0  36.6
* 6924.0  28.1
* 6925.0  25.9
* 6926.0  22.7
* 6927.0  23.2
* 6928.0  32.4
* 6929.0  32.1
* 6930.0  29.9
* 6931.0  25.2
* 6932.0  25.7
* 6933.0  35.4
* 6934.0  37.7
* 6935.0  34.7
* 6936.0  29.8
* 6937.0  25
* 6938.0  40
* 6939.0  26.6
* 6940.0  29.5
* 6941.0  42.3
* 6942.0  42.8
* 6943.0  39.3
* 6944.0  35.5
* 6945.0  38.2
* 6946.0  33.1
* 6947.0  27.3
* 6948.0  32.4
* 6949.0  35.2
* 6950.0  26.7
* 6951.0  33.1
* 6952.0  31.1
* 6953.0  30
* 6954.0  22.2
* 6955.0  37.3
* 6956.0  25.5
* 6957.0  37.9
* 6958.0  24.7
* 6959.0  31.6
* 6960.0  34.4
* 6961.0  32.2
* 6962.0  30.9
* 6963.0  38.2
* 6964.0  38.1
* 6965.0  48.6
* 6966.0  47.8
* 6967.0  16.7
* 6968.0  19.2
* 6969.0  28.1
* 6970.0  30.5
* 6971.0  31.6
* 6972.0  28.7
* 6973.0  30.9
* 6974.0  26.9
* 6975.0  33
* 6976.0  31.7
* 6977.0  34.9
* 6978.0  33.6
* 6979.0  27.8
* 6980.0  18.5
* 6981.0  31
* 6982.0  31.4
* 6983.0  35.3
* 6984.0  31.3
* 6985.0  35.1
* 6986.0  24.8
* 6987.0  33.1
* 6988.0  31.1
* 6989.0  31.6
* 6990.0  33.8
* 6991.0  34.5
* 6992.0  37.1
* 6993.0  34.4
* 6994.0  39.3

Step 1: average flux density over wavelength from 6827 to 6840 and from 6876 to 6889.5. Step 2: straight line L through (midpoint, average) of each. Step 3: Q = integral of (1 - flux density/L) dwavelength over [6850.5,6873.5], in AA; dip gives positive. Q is 1.5 AA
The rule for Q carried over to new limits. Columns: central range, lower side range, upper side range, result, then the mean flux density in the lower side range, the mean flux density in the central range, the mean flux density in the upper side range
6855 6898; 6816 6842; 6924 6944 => -3.1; 31.6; 33.9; 31.6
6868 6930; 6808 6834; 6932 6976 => -2.7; 32.2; 33.8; 32.5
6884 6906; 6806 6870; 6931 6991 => -1.7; 30.5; 33.6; 32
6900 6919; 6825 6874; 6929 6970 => -1.2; 31.7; 34.2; 32.5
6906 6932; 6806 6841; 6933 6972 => 0.0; 31.3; 32.3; 32.8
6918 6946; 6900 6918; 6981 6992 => 1.1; 34.2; 32.3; 32.4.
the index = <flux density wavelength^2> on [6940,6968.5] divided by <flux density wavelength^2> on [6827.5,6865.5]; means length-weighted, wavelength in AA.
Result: 1.11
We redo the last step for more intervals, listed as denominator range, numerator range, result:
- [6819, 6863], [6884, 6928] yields 1.11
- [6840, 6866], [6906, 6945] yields 1.14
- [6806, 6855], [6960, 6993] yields 1.09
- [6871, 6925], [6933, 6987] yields 0.94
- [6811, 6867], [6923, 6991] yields 1.07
